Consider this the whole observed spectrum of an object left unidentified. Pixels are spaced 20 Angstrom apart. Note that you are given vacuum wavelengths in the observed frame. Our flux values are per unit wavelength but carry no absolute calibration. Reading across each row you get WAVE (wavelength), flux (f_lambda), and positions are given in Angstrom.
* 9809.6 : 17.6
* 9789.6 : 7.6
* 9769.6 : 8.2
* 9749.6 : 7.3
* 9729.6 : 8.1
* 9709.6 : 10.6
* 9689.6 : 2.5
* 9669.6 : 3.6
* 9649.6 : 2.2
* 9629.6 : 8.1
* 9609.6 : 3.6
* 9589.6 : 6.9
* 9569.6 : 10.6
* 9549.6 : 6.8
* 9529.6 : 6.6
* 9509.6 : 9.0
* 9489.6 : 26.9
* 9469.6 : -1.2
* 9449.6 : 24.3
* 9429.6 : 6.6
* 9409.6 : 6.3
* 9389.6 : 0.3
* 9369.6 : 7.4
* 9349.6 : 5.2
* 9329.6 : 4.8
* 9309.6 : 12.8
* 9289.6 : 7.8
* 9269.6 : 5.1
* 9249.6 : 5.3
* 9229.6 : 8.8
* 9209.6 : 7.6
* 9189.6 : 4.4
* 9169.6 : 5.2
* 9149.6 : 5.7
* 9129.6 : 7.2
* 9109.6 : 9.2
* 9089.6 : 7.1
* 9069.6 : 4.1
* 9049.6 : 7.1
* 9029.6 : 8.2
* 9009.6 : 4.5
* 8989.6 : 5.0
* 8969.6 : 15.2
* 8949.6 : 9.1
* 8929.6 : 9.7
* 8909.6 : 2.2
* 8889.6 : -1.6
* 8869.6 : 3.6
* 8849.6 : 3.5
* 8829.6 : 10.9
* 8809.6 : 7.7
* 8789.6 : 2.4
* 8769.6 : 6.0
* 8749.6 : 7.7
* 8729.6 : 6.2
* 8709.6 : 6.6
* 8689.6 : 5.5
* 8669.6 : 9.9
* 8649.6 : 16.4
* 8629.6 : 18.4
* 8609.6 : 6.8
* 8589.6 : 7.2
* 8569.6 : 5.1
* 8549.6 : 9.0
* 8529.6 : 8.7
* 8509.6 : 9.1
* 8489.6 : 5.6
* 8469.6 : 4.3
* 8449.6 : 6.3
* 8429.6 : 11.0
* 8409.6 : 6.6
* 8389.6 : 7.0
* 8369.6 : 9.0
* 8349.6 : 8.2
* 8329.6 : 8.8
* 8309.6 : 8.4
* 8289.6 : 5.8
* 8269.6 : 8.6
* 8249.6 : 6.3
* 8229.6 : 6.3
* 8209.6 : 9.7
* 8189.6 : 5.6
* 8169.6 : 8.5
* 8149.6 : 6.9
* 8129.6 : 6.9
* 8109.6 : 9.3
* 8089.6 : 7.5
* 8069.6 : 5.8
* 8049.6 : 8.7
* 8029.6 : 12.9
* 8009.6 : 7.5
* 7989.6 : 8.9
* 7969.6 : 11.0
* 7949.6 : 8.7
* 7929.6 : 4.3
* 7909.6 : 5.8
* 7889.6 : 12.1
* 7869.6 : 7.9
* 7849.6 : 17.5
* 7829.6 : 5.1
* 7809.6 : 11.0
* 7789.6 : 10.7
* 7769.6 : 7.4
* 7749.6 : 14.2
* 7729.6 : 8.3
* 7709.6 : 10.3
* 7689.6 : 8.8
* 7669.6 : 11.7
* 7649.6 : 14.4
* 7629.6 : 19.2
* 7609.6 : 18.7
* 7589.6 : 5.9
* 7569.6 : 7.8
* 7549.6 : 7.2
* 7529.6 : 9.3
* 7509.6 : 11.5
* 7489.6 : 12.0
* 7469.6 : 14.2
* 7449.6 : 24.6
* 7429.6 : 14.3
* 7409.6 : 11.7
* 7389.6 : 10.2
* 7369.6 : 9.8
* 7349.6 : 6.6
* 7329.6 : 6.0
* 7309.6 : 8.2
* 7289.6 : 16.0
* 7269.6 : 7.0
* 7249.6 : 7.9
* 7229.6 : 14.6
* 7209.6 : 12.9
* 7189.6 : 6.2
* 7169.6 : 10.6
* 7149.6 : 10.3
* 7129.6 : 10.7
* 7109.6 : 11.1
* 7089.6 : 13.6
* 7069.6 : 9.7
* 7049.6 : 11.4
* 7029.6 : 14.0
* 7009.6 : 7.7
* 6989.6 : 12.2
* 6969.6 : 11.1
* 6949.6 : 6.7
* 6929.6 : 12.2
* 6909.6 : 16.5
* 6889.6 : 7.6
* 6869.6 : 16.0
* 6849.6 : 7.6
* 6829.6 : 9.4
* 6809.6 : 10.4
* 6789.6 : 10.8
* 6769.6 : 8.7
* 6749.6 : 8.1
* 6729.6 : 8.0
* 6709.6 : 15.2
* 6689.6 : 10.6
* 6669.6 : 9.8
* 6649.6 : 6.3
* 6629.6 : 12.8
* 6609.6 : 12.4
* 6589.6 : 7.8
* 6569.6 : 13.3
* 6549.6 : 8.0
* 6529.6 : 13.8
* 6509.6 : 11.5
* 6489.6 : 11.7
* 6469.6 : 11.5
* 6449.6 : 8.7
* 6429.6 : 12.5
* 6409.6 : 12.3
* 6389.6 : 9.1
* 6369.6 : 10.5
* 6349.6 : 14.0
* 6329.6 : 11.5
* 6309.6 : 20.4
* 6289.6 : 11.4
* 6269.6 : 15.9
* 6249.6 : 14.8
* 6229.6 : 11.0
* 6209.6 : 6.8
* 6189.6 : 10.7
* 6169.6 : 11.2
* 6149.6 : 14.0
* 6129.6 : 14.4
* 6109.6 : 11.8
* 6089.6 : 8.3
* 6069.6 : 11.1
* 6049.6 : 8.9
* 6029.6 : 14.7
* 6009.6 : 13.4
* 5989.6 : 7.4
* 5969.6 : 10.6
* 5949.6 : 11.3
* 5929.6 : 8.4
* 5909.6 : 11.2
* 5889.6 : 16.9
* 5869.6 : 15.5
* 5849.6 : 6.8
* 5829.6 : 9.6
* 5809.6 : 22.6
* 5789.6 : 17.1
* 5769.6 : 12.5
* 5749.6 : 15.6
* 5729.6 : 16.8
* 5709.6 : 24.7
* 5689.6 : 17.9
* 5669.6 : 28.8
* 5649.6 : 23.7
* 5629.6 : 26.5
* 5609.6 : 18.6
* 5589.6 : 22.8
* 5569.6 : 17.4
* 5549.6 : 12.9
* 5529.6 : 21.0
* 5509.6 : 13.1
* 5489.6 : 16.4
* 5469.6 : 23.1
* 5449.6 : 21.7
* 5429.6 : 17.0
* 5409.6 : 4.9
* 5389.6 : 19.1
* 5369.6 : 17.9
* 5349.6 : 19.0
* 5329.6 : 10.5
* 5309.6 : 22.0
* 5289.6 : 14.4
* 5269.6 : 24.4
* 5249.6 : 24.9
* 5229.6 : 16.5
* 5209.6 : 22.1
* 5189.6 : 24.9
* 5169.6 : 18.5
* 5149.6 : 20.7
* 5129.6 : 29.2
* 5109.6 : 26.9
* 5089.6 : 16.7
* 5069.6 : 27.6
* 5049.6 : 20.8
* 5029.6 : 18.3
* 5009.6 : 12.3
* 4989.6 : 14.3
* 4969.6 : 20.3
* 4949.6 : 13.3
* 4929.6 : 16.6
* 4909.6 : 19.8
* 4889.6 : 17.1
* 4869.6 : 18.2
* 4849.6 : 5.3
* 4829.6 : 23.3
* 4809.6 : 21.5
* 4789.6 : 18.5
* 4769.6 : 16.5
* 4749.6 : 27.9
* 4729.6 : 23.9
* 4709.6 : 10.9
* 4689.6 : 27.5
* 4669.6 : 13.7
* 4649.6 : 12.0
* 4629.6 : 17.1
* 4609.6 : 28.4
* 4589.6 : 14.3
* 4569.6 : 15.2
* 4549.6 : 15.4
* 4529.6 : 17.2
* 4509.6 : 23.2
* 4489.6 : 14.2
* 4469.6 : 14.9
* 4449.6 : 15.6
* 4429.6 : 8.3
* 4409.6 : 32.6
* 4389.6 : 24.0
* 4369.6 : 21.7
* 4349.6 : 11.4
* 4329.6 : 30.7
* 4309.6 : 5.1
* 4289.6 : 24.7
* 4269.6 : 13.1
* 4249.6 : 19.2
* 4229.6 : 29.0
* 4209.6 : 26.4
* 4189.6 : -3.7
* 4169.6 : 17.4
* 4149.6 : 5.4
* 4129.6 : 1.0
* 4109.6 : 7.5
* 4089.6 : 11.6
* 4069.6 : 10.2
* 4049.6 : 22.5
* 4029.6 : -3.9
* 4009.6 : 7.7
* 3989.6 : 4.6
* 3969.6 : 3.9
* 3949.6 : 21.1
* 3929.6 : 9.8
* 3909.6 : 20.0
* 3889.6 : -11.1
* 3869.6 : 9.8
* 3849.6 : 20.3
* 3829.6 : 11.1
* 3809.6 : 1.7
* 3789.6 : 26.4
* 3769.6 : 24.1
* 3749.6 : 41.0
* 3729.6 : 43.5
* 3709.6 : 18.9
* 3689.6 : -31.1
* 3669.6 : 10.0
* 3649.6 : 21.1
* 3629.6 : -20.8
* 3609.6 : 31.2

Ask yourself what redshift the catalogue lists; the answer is 0.135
